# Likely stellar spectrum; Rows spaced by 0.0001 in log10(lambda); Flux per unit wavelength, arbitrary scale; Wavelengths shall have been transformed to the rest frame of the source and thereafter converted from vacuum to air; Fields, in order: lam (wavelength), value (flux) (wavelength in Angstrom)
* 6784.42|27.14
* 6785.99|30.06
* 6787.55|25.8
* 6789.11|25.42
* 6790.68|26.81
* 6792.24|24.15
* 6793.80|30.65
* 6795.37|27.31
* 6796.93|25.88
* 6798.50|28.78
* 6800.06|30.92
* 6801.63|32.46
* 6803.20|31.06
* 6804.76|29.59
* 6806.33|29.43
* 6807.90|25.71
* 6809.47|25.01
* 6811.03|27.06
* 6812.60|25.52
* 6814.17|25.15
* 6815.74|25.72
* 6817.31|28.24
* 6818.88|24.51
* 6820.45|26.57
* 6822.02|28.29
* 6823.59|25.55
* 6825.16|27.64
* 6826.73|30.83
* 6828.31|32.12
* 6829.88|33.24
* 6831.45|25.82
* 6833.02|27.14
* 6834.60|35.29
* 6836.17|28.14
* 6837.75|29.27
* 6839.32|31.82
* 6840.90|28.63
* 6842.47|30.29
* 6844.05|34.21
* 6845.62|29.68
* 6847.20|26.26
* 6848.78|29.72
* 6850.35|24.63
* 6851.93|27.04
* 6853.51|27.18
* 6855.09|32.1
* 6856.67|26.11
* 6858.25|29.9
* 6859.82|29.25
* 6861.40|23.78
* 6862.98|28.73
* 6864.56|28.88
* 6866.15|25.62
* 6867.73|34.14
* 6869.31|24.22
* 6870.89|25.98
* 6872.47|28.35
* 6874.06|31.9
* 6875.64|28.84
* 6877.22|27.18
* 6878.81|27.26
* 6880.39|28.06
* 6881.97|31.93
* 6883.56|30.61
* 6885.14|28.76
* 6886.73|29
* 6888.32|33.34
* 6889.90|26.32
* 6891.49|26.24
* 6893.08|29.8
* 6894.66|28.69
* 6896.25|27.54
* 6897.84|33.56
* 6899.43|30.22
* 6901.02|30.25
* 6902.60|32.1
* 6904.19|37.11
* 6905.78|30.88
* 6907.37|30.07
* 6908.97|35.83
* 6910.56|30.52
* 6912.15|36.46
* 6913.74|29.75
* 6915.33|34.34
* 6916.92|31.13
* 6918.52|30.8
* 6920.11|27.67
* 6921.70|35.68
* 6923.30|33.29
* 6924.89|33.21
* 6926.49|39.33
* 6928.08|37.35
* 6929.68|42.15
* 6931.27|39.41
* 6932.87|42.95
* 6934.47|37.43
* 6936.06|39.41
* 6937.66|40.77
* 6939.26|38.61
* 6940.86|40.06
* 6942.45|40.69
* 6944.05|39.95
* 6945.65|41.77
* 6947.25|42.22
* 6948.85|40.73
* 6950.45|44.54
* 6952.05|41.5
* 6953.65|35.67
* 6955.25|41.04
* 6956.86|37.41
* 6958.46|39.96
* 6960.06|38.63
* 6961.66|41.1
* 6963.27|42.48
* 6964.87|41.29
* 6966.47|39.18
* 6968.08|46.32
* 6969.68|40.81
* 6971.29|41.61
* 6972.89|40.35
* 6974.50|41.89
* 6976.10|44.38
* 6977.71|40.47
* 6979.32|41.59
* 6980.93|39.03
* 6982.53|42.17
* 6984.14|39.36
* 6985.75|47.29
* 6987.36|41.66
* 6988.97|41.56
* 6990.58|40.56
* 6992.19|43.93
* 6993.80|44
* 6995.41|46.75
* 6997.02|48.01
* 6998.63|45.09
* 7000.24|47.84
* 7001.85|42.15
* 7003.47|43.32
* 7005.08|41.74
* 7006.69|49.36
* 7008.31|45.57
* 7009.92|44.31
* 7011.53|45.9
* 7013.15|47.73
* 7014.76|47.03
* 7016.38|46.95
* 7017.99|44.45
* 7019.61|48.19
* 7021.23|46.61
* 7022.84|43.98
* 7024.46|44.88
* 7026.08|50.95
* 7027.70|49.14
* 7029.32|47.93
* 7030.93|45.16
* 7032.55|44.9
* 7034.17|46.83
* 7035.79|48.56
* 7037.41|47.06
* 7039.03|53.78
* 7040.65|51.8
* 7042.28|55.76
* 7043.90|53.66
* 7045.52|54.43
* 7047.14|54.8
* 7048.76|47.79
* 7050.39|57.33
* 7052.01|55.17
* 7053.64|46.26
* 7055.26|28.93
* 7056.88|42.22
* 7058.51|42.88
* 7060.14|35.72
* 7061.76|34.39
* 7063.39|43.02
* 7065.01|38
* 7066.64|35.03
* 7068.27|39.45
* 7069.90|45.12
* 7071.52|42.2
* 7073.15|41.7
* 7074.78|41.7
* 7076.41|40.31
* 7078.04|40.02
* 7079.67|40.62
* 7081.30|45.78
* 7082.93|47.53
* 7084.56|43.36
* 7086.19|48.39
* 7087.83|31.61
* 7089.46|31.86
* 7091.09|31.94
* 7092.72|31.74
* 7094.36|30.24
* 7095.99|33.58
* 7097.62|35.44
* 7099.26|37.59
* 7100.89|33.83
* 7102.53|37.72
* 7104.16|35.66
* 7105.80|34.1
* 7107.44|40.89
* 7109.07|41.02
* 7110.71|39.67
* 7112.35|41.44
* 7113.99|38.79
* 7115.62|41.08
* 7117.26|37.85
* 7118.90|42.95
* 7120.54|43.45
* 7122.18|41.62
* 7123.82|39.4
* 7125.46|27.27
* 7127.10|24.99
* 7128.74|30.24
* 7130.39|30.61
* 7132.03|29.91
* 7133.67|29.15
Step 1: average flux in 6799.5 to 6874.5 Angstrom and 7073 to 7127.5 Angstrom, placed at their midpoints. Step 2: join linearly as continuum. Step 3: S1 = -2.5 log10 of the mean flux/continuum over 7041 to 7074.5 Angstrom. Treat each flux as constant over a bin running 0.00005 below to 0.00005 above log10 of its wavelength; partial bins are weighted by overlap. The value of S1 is -0.22 mag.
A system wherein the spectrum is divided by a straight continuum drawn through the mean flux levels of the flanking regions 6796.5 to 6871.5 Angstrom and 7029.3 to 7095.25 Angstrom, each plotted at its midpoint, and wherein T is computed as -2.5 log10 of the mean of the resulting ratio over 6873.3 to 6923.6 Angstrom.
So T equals 0.07 mag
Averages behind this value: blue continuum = 28.4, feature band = 30.8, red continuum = 43.5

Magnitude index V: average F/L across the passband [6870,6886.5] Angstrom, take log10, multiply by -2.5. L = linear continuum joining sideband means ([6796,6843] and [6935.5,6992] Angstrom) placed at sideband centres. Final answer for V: 0.17 mag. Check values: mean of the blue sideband 28.5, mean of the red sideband 41.1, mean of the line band 28.9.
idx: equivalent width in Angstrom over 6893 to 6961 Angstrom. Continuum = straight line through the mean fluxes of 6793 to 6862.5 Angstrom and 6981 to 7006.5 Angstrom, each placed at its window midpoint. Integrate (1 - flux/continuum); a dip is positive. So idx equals 2.8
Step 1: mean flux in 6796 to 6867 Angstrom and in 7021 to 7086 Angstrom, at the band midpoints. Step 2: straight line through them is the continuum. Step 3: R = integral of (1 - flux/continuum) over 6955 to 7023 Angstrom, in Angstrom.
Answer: -4.82 Angstrom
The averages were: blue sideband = 28.4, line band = 43.3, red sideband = 45.4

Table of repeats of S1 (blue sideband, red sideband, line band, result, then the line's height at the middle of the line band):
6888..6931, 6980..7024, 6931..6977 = -0.07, 38.3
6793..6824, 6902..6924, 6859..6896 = 0.09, 30.9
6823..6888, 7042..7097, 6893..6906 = 0.01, 31.6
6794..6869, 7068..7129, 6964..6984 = -0.23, 33.7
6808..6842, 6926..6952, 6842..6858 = 0.08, 30.9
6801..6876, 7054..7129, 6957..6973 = -0.23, 33.3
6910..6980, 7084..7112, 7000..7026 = -0.21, 37.7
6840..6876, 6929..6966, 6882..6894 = 0.11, 32.5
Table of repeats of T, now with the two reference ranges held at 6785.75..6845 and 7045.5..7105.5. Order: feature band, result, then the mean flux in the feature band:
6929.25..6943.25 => -0.181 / 40.1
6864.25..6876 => 0.091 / 28.4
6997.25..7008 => -0.214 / 45.1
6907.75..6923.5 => 0.019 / 32.4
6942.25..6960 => -0.167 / 40.4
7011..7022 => -0.233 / 46.7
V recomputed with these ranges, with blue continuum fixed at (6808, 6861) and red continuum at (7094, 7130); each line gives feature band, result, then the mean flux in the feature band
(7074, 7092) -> -0.12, 40.2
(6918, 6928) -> -0.09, 33.7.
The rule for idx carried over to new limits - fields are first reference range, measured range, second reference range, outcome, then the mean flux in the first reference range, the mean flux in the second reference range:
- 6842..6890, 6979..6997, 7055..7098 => -4.3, 28.7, 38.8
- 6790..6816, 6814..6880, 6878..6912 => 1.3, 27.8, 30.5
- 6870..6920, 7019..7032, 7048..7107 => -3.5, 30.4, 39.7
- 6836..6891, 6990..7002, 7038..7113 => -2.7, 28.8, 41.6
